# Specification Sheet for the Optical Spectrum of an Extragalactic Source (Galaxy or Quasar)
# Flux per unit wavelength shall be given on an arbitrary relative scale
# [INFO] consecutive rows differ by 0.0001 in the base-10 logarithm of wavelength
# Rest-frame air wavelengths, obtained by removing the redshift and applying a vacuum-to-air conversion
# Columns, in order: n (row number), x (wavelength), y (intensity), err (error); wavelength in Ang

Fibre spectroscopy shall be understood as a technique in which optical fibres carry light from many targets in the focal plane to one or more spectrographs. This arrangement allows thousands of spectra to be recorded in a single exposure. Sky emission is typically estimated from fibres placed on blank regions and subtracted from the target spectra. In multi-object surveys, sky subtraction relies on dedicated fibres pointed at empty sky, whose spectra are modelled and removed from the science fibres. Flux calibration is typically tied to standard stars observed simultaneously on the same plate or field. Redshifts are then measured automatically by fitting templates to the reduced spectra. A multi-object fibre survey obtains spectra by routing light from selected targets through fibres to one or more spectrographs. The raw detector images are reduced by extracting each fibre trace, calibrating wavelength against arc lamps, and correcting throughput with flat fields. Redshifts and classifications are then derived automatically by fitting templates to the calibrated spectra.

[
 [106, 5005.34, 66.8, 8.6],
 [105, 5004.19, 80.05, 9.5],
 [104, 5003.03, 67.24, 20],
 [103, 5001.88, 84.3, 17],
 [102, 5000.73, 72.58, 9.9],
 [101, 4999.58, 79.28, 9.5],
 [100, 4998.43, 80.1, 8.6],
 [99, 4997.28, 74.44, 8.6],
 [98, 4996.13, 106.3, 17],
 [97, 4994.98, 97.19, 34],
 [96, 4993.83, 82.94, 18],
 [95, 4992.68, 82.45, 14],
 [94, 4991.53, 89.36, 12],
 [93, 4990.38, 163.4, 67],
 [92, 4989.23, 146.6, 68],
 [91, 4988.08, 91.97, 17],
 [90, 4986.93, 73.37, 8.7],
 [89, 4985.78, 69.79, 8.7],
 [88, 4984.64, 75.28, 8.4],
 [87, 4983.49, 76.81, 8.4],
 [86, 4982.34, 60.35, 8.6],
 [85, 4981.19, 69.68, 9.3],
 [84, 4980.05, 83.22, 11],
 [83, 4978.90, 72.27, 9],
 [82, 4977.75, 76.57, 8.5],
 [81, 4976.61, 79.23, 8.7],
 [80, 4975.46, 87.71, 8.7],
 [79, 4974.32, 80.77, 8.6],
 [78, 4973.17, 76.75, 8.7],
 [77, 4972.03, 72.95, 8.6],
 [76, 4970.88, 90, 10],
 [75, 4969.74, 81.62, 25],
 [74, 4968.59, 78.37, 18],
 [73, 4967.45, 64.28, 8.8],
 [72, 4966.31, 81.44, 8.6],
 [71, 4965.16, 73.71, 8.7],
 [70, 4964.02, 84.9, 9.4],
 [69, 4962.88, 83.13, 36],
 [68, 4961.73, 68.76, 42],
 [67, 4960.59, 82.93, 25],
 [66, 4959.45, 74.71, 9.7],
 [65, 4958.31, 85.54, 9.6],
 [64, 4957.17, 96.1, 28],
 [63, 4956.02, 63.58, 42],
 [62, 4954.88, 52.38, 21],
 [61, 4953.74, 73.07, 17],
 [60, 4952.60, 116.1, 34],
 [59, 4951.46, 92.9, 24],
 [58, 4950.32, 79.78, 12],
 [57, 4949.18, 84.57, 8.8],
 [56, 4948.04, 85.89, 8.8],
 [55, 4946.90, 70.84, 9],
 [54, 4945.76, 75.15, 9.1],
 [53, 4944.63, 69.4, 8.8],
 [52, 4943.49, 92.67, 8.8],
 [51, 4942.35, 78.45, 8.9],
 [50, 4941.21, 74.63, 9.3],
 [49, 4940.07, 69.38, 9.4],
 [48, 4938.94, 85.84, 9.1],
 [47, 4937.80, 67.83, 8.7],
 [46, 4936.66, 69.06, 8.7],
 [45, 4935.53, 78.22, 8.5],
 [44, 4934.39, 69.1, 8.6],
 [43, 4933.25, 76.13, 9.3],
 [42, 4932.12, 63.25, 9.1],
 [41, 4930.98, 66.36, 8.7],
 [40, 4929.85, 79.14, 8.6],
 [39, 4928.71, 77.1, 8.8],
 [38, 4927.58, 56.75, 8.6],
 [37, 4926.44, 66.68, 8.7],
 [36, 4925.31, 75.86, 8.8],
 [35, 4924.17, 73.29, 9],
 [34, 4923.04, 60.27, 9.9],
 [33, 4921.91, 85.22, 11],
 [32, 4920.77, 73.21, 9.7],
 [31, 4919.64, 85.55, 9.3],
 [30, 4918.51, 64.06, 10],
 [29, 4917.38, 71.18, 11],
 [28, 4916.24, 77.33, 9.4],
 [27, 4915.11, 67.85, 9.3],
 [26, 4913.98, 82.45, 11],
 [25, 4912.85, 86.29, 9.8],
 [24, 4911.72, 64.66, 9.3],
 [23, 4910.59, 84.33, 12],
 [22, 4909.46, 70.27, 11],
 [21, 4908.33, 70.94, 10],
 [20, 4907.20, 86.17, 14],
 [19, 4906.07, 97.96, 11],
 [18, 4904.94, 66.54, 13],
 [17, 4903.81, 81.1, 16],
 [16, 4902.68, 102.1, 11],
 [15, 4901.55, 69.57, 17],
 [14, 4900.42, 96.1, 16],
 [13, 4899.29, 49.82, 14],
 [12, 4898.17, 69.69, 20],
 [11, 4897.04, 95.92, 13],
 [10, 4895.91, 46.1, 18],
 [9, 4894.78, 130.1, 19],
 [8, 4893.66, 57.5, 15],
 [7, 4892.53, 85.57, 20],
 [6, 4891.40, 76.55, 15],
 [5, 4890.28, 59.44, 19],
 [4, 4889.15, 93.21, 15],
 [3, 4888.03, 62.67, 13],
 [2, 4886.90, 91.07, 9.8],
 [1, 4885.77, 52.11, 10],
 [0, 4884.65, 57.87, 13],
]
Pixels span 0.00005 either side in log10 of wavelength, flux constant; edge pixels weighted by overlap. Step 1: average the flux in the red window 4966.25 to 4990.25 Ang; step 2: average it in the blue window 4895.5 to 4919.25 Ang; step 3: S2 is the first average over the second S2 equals 1.1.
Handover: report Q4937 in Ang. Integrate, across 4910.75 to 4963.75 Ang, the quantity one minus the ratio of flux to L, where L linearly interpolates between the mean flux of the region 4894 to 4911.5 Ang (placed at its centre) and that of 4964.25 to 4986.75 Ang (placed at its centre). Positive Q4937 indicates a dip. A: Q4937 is 1.68 Ang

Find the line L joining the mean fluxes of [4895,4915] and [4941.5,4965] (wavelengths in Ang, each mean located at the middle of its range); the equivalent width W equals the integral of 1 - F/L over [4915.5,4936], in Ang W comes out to 1.8 Ang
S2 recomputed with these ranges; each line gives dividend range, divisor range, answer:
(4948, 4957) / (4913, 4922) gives 1.07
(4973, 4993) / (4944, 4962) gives 1.09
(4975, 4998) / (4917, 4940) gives 1.22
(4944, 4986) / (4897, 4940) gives 1.04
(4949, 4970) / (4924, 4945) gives 1.09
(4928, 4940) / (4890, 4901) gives 0.94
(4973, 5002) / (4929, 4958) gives 1.11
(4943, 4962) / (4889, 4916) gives 1.02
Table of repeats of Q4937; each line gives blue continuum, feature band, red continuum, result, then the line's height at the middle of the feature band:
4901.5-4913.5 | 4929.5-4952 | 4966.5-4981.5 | 0.84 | 79.3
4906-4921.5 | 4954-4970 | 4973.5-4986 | -0.07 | 76.1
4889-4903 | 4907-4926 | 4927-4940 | -0.05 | 74.8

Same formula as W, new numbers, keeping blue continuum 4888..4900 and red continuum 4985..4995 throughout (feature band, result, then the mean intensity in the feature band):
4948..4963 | 1.6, 81.1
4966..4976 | 1.6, 79.3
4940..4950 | 1.1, 78.3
